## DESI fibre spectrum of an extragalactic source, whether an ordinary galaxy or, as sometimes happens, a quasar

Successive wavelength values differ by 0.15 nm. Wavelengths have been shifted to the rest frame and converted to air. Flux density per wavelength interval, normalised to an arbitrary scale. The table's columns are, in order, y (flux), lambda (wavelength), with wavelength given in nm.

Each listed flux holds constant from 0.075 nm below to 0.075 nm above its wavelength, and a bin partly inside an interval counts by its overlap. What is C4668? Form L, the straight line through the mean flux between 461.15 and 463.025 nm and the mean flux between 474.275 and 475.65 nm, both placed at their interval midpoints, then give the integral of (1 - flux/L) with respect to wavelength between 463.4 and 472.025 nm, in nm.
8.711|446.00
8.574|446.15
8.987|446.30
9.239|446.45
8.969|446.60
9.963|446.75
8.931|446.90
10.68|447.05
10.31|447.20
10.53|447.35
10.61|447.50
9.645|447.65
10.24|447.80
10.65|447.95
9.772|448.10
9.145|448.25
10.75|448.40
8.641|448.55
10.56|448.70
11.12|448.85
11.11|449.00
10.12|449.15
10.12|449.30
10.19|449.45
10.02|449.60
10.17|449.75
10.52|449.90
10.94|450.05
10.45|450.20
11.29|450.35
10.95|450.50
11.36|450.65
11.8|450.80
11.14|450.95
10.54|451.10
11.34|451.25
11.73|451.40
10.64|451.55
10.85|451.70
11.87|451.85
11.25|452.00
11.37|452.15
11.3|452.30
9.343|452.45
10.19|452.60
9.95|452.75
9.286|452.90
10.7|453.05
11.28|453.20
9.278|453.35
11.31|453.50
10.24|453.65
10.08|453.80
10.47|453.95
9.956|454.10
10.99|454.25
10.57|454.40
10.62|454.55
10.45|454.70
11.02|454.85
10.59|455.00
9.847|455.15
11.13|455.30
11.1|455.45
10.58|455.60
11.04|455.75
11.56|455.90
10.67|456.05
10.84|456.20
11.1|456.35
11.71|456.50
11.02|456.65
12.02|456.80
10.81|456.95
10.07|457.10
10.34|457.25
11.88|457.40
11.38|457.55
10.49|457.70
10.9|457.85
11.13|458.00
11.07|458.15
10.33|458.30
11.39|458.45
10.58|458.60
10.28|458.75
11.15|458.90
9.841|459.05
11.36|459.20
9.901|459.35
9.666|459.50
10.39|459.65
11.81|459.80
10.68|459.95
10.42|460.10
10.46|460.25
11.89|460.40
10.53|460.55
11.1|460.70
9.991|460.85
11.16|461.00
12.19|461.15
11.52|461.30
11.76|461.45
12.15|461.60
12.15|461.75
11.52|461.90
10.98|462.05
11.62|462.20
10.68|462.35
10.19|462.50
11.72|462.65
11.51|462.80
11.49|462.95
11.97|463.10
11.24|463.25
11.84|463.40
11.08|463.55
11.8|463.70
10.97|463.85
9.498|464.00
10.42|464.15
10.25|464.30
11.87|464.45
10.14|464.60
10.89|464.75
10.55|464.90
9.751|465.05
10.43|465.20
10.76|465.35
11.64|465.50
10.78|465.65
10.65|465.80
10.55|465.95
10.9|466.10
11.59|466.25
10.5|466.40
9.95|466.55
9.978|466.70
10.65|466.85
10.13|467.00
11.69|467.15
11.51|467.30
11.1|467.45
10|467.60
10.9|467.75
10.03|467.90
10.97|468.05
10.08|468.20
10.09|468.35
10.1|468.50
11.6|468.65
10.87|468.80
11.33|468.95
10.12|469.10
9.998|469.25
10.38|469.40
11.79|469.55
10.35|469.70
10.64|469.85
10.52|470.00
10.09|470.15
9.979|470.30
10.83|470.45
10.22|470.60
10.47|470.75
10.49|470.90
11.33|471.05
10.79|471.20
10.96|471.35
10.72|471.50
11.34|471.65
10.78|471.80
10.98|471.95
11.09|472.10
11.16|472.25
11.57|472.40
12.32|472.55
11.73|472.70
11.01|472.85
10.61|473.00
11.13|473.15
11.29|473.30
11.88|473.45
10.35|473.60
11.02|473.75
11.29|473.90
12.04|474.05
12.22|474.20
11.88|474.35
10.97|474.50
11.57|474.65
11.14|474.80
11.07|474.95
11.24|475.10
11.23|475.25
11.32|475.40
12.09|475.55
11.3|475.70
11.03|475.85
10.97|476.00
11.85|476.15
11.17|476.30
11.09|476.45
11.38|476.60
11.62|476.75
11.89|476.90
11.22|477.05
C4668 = 0.56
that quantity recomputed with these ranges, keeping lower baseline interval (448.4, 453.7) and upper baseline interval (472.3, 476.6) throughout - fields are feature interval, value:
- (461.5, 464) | -0.082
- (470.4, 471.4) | 0.048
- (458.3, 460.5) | 0.046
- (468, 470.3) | 0.131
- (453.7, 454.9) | 0.028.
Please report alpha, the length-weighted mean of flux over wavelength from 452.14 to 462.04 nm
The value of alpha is 10.8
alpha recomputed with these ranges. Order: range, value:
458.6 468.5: 10.9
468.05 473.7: 10.8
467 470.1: 10.7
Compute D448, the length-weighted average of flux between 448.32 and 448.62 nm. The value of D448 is 9.7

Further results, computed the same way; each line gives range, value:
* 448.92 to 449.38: 10.5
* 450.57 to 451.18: 11.2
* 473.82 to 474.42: 11.9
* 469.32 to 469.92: 10.8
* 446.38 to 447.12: 9.55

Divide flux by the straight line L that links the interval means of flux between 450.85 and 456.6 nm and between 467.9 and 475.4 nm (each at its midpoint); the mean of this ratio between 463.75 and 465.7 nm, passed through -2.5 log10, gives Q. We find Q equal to 0.03 mag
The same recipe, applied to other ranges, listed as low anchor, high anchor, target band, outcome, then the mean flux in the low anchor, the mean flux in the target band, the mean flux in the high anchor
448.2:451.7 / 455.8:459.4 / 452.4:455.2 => 0.05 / 10.7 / 10.3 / 10.9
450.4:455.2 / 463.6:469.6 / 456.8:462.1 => -0.03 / 10.7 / 11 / 10.7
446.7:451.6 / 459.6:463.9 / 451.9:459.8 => 0.02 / 10.5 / 10.7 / 11.3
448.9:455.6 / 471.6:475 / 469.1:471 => 0.07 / 10.7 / 10.5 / 11.3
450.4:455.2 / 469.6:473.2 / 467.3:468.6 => 0.04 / 10.7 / 10.5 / 10.9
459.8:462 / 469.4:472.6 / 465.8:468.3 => 0.04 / 11.3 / 10.7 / 10.9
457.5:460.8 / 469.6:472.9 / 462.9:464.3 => -0.03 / 10.8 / 11.1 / 10.9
